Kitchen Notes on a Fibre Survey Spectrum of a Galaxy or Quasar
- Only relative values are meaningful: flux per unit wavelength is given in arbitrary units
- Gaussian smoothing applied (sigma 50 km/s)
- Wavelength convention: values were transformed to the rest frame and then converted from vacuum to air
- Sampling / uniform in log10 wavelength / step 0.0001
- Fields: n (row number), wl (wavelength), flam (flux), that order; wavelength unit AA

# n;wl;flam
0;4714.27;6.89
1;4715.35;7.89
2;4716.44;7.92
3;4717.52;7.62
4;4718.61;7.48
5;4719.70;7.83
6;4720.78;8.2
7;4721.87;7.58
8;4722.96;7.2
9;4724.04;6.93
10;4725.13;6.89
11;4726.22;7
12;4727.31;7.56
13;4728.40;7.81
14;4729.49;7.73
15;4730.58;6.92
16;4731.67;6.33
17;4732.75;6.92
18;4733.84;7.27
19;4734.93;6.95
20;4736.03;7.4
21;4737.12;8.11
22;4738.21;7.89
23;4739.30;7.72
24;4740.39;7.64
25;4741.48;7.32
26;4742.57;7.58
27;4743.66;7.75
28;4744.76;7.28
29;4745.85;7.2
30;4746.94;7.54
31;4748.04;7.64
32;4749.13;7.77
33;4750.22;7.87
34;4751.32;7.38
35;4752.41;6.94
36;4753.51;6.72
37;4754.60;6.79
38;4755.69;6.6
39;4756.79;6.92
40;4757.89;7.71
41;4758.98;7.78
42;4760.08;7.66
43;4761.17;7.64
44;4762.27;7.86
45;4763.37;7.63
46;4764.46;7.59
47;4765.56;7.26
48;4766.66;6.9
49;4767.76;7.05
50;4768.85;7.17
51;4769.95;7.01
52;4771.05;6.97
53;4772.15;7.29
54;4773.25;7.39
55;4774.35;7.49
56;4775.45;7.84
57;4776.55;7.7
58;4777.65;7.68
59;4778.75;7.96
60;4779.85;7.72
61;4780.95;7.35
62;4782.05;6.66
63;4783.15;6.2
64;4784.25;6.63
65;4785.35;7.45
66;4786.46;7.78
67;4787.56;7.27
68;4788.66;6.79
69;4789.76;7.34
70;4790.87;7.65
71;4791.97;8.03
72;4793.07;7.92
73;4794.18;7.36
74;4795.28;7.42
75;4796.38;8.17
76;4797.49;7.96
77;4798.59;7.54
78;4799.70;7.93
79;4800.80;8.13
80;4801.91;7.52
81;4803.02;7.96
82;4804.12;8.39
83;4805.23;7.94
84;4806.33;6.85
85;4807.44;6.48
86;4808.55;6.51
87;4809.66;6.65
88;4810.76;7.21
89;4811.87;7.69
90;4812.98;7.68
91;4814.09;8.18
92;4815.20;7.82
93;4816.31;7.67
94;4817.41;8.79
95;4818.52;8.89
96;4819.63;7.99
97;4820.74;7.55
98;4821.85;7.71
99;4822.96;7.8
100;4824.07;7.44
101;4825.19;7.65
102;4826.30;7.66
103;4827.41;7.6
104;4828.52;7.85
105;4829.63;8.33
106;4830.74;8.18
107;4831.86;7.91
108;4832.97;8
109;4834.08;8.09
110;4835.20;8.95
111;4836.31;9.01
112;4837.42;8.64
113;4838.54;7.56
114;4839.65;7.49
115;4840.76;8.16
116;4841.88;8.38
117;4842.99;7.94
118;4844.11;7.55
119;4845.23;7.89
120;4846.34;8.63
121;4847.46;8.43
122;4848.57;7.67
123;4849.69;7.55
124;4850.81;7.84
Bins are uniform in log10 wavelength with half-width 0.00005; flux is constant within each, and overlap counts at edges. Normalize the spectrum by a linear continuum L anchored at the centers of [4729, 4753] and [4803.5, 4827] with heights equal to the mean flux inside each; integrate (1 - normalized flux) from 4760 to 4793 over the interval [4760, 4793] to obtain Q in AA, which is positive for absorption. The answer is 0.7 AA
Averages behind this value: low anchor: 7.41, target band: 7.37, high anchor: 7.65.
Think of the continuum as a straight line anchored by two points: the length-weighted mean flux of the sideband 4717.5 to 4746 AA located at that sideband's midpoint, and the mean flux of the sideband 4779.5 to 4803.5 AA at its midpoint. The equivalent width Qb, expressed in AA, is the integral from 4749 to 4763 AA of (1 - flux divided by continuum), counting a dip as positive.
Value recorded 0.2 AA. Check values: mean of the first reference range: 7.41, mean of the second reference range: 7.49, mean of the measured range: 7.35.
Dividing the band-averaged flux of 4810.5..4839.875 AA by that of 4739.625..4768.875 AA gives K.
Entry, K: 1.08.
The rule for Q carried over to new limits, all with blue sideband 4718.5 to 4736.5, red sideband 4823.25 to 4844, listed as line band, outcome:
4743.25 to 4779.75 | 0.63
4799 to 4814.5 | 0.67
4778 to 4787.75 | 0.56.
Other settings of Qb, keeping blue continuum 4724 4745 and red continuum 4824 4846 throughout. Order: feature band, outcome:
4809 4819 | 0.1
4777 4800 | 0.8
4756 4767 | 0.1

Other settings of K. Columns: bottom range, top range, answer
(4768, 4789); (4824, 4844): 1.10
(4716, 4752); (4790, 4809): 1.02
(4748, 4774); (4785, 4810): 1.03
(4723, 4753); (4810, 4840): 1.08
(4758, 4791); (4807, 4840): 1.07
